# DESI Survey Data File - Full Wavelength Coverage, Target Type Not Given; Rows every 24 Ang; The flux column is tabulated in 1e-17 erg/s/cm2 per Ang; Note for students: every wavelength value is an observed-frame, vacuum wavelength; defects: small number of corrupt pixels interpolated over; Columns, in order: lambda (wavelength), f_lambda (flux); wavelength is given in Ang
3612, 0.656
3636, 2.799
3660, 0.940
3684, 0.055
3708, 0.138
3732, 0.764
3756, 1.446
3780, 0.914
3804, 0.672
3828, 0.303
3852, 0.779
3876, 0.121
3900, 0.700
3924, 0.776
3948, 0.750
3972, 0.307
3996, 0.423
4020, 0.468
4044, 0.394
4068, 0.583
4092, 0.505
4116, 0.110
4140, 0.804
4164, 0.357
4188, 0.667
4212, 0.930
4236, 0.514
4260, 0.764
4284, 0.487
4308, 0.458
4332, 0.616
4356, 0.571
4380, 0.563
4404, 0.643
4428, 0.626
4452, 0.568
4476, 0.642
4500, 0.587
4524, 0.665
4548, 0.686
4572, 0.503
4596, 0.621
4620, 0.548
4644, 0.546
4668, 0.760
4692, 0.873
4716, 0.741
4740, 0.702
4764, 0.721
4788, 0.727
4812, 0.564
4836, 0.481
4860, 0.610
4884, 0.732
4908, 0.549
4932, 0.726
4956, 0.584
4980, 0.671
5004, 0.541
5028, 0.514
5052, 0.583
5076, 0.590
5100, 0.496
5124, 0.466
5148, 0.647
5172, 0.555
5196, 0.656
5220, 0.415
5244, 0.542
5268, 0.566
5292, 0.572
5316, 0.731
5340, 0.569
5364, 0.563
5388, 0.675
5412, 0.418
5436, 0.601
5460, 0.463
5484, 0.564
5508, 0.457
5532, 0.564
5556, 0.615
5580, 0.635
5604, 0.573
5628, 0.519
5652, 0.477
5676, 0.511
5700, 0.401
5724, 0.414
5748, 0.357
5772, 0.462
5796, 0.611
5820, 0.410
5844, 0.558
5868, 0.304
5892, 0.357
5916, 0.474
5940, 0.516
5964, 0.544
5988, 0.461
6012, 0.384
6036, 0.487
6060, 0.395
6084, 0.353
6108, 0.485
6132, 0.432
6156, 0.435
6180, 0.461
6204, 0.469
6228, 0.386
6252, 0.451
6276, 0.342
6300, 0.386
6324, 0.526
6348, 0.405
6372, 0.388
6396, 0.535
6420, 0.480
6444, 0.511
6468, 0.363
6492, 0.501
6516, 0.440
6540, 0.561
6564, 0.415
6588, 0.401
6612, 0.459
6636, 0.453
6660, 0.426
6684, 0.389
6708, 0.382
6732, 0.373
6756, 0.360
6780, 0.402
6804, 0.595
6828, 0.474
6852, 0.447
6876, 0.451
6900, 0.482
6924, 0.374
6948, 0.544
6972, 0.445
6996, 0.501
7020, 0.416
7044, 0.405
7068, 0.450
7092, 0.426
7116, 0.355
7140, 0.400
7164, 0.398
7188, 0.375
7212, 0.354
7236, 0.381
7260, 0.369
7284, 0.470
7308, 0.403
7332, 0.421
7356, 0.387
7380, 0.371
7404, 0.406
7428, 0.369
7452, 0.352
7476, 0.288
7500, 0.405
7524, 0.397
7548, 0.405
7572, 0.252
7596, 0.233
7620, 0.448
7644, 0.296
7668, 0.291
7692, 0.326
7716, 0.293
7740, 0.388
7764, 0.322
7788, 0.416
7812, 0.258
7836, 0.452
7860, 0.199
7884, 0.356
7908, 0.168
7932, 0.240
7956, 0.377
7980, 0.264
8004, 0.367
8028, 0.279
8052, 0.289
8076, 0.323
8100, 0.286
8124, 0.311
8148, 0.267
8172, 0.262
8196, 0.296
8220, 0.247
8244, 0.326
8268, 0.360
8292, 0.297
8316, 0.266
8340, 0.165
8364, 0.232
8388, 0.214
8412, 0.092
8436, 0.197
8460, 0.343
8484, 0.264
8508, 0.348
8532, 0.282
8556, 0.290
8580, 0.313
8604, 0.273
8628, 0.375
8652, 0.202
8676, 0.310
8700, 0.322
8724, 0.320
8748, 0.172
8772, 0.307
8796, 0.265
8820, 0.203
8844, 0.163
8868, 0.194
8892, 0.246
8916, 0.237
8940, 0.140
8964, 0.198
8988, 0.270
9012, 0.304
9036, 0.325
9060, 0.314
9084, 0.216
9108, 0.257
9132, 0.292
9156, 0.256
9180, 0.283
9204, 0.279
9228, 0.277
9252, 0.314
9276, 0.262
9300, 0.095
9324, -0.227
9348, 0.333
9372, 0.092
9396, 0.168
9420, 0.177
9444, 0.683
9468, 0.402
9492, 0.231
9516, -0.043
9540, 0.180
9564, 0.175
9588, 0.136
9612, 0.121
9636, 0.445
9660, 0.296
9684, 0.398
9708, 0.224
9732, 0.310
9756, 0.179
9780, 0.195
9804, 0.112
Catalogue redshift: 0.04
